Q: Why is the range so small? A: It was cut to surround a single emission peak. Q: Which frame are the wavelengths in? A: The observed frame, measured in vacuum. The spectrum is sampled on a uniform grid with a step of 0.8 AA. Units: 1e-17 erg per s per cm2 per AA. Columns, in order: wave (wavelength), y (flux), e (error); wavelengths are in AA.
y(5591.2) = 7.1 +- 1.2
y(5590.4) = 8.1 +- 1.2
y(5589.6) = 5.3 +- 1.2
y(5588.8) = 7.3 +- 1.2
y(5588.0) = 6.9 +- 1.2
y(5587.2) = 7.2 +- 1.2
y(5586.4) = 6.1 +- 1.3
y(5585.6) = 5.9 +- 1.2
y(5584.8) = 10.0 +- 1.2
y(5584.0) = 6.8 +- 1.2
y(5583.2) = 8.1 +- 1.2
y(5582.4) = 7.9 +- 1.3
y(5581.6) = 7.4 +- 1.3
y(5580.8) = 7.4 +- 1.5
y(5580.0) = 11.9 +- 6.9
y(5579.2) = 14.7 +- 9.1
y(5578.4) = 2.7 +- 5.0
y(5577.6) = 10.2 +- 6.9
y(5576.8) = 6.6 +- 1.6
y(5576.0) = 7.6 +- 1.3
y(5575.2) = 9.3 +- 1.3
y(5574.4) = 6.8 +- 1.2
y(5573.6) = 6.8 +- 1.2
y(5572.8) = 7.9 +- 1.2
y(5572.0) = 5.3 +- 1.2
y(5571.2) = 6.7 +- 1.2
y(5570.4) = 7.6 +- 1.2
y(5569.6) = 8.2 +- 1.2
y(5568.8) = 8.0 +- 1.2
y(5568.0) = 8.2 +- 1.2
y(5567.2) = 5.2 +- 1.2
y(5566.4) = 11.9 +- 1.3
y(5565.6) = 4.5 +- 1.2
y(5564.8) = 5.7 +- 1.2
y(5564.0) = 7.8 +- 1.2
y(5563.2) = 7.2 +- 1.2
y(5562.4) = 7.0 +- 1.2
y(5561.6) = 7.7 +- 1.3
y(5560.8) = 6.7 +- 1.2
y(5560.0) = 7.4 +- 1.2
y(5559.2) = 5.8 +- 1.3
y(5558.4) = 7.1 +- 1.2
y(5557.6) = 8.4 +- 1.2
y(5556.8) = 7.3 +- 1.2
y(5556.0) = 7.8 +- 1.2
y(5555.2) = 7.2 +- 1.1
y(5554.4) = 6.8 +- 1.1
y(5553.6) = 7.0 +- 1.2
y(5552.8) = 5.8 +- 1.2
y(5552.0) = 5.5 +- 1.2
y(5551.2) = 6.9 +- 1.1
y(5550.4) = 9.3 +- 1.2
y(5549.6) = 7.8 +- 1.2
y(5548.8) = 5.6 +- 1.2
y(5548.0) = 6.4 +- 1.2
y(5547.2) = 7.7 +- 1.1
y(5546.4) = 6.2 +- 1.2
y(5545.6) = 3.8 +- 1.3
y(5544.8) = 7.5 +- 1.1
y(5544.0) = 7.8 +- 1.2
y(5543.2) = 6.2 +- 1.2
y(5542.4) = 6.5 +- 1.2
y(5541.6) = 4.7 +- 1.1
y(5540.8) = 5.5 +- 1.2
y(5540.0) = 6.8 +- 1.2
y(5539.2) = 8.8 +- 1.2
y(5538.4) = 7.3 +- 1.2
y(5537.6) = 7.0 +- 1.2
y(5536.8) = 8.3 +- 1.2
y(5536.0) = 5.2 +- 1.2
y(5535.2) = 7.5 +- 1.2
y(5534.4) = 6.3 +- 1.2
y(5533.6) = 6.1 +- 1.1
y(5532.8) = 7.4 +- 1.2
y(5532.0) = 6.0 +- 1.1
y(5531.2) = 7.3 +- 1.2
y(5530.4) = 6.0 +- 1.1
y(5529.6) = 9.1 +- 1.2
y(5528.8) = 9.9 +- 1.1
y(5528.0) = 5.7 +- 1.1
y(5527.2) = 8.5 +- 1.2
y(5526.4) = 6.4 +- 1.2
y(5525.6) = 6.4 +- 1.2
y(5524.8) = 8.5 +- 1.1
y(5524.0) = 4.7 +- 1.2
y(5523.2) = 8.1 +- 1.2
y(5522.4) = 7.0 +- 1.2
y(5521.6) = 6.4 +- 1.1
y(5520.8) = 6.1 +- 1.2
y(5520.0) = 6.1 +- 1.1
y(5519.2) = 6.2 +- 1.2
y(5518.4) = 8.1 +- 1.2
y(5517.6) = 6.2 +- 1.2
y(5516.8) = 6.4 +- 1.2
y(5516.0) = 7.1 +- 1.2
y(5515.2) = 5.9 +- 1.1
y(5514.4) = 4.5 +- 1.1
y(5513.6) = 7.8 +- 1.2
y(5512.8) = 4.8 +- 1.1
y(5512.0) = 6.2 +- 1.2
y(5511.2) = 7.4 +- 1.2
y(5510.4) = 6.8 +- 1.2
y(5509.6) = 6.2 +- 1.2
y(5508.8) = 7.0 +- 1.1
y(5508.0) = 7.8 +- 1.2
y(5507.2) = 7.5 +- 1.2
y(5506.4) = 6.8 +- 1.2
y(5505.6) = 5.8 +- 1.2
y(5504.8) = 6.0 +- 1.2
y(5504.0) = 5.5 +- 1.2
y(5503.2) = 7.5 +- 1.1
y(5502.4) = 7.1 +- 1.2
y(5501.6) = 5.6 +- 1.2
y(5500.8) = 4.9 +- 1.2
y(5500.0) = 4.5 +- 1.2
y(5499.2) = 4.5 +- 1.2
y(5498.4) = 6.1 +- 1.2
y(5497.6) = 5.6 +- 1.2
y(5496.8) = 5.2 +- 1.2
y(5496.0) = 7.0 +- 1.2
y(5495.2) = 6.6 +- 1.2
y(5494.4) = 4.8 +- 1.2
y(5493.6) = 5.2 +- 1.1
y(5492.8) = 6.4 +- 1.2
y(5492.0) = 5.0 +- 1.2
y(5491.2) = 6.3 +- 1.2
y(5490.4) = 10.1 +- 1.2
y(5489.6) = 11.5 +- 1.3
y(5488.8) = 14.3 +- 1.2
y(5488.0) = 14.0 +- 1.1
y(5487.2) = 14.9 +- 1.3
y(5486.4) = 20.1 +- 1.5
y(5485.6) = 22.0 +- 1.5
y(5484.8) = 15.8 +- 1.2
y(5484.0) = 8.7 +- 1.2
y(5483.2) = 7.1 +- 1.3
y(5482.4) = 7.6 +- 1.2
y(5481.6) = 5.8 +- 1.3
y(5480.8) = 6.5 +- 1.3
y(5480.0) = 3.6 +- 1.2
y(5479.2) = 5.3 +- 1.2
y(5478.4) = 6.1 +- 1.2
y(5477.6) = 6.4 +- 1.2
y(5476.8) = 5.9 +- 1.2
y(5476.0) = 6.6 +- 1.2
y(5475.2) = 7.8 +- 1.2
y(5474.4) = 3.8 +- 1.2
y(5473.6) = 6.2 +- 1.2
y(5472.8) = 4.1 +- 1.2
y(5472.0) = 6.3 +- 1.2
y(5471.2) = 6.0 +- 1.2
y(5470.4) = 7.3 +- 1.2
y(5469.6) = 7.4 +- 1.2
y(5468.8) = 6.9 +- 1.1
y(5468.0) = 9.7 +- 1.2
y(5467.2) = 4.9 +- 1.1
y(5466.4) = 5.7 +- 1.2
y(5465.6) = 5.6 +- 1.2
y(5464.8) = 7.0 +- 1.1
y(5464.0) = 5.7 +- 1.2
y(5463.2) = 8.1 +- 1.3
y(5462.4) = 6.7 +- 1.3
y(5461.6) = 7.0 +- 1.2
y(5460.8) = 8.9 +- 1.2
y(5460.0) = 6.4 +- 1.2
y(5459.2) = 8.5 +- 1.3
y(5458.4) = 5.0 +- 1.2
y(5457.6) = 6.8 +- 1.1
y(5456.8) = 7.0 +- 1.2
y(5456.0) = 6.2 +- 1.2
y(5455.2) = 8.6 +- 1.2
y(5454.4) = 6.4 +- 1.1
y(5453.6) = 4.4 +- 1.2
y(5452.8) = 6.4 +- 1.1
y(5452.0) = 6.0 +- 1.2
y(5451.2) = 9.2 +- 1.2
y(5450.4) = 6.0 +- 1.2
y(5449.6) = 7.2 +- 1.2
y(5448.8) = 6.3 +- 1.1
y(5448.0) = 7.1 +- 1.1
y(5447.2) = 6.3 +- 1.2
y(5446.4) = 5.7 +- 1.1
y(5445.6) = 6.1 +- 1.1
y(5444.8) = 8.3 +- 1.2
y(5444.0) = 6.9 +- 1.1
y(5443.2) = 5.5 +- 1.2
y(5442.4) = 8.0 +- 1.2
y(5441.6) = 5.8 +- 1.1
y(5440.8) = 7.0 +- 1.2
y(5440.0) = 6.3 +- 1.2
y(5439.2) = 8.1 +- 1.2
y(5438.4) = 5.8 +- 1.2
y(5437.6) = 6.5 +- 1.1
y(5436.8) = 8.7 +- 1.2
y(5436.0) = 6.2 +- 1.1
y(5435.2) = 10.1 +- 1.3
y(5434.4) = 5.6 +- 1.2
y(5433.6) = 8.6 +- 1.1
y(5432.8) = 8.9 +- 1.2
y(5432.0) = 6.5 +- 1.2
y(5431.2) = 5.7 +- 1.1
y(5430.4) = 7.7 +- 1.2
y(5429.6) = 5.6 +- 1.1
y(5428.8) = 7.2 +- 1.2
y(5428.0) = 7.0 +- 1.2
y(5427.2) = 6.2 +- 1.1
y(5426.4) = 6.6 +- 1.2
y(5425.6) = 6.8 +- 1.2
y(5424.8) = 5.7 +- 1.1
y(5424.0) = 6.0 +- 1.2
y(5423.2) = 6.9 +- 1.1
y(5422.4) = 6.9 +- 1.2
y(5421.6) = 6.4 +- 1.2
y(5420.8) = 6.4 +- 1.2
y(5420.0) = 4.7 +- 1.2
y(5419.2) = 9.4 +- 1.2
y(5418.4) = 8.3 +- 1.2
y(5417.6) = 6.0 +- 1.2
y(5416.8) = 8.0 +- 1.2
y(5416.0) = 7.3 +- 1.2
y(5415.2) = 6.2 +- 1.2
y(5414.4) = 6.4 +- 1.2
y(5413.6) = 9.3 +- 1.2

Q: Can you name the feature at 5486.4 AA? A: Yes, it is Hbeta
